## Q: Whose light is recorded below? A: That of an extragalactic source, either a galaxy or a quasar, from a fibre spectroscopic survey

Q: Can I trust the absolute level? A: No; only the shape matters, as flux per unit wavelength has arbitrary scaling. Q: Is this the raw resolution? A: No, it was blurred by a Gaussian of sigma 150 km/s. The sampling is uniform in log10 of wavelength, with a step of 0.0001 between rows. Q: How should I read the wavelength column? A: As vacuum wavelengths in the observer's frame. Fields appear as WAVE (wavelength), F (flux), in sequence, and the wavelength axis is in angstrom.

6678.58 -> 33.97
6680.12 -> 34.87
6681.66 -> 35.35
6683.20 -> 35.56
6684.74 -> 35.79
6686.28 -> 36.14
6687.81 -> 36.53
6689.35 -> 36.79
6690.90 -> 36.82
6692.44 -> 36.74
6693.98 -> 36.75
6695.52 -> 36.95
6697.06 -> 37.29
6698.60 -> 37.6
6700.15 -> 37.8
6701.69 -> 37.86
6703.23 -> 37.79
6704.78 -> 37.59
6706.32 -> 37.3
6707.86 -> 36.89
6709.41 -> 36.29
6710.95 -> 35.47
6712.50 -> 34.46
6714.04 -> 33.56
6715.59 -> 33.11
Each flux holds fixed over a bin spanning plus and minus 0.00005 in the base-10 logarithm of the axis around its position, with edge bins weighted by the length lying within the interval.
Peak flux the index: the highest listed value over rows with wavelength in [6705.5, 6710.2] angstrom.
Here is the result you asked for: 37.3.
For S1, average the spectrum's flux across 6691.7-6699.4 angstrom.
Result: 37.1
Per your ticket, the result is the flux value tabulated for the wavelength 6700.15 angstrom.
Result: 37.8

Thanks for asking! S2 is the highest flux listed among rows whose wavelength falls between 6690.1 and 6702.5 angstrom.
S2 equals 37.86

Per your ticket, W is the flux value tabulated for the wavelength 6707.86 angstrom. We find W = 36.89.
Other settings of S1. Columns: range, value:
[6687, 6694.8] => 36.7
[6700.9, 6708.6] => 37.5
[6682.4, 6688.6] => 36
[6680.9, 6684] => 35.4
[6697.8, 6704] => 37.8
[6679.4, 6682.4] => 35.1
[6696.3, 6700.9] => 37.5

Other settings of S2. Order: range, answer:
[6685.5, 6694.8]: 36.82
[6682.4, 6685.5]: 35.79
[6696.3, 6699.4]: 37.6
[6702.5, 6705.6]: 37.79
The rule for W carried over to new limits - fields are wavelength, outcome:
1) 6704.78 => 37.59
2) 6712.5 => 34.46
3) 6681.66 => 35.35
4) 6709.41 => 36.29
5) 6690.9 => 36.82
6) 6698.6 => 37.6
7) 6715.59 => 33.11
